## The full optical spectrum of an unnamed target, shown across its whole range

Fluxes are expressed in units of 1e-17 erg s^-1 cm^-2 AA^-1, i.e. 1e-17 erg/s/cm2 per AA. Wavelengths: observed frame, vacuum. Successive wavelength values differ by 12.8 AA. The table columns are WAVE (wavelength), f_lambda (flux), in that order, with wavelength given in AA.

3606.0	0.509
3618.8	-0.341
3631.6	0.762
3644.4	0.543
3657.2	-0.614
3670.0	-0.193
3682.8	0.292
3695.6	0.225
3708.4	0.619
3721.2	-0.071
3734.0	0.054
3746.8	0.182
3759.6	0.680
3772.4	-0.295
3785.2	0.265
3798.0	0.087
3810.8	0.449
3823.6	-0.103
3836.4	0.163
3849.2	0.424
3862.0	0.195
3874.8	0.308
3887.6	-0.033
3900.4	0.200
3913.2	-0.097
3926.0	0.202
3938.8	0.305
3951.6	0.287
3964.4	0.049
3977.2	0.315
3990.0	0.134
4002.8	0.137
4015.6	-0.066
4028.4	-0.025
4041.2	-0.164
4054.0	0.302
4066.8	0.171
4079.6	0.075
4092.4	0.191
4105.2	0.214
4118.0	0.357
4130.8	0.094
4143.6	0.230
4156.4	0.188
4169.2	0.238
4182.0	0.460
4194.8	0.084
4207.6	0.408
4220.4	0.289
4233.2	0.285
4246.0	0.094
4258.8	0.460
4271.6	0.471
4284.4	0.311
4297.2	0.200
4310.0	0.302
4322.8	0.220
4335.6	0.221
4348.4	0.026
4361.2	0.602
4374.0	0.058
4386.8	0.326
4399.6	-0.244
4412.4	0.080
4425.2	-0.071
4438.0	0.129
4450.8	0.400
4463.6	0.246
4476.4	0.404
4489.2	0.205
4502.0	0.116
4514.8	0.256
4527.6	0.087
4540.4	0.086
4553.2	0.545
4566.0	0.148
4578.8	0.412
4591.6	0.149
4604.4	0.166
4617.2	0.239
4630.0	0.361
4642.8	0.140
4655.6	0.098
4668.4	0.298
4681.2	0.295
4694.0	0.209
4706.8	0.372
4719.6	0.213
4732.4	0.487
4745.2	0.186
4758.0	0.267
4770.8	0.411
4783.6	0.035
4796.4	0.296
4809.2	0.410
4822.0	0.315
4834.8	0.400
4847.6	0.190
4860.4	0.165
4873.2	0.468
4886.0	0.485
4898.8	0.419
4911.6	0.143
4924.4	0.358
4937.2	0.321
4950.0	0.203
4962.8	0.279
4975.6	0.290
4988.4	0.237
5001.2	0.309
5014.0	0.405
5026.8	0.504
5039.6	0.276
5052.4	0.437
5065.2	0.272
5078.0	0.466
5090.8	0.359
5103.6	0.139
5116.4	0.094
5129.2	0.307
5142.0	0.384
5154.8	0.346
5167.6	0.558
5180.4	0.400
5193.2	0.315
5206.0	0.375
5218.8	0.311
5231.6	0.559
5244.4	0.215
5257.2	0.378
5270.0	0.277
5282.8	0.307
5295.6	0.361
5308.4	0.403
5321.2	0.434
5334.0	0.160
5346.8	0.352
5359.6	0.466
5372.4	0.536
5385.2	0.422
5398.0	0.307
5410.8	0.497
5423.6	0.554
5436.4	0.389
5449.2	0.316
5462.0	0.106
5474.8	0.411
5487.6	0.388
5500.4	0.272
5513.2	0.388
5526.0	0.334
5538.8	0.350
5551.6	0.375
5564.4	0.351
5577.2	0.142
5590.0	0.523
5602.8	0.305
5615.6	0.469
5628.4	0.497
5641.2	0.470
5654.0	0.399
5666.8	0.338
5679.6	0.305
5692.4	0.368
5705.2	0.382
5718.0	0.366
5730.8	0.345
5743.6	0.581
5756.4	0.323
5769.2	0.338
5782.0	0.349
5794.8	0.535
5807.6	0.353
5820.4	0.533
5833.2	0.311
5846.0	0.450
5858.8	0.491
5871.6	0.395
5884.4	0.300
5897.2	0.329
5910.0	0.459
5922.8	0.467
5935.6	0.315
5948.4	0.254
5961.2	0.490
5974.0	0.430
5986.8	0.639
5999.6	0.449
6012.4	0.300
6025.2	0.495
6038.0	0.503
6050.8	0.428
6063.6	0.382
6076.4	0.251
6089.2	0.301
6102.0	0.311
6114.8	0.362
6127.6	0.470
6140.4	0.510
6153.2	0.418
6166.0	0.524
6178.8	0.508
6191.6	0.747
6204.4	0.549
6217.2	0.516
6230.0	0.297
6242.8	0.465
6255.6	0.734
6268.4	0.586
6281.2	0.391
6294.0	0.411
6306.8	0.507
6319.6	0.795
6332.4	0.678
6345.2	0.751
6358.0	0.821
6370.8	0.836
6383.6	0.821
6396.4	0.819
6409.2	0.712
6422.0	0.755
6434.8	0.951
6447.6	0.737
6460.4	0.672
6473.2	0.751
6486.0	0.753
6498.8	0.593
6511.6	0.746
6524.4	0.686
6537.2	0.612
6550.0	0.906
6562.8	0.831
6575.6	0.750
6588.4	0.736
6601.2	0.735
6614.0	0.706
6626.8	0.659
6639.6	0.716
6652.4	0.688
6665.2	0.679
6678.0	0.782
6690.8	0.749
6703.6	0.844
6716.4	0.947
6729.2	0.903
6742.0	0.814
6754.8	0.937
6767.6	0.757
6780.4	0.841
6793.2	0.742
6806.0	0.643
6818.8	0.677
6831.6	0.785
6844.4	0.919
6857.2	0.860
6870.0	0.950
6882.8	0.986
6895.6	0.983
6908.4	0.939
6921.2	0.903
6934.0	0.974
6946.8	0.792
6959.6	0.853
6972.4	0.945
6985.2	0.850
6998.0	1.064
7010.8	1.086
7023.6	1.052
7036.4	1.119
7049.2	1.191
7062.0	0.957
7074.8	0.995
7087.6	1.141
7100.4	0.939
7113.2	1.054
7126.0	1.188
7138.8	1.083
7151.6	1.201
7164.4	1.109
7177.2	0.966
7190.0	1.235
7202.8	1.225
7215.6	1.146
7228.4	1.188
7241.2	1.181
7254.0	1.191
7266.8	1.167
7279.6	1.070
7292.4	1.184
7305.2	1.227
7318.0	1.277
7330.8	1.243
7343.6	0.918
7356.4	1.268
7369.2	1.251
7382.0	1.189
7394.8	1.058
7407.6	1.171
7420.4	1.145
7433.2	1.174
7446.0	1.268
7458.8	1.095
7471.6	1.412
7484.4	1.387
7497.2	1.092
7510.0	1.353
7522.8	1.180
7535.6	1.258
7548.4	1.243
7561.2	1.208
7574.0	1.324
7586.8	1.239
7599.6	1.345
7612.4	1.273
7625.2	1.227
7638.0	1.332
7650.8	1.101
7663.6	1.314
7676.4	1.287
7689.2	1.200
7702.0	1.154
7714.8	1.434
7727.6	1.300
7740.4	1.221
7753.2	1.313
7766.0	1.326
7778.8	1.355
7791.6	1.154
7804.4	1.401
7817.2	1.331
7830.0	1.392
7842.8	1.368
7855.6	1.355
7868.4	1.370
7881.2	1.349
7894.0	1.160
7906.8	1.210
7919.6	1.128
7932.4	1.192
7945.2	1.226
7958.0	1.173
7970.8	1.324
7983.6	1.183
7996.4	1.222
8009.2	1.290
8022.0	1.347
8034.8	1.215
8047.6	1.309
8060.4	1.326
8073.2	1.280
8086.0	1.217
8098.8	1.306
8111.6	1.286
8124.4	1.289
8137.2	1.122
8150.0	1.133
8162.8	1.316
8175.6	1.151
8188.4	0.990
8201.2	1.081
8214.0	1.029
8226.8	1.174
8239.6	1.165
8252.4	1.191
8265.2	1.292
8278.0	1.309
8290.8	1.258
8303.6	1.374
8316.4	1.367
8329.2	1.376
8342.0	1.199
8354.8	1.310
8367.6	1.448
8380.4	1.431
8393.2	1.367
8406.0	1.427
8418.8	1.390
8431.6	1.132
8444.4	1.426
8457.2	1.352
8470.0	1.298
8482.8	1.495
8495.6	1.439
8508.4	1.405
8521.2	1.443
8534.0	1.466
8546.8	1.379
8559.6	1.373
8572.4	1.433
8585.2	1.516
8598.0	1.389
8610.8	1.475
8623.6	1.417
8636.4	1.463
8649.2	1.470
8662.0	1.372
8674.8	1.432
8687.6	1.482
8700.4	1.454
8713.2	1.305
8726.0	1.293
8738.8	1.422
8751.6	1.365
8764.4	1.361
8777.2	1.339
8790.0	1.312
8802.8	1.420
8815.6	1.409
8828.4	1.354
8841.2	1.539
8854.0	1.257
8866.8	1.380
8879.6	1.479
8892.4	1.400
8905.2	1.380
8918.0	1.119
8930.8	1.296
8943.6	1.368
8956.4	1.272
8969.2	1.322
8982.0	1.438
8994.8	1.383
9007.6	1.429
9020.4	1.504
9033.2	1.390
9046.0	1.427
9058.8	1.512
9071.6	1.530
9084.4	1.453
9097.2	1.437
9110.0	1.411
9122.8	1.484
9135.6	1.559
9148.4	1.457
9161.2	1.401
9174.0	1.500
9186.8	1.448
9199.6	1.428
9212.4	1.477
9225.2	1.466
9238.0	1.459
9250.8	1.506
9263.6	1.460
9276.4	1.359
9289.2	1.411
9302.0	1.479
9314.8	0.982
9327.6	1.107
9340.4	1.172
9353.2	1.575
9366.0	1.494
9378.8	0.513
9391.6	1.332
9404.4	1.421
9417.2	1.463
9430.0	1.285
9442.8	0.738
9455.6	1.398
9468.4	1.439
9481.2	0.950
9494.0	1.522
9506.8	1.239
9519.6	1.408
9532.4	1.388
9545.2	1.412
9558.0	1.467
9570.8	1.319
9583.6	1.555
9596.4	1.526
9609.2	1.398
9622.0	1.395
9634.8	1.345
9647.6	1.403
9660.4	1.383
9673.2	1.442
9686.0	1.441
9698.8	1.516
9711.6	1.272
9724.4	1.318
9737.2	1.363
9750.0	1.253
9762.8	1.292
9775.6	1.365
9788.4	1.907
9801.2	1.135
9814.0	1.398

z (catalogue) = 0.58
